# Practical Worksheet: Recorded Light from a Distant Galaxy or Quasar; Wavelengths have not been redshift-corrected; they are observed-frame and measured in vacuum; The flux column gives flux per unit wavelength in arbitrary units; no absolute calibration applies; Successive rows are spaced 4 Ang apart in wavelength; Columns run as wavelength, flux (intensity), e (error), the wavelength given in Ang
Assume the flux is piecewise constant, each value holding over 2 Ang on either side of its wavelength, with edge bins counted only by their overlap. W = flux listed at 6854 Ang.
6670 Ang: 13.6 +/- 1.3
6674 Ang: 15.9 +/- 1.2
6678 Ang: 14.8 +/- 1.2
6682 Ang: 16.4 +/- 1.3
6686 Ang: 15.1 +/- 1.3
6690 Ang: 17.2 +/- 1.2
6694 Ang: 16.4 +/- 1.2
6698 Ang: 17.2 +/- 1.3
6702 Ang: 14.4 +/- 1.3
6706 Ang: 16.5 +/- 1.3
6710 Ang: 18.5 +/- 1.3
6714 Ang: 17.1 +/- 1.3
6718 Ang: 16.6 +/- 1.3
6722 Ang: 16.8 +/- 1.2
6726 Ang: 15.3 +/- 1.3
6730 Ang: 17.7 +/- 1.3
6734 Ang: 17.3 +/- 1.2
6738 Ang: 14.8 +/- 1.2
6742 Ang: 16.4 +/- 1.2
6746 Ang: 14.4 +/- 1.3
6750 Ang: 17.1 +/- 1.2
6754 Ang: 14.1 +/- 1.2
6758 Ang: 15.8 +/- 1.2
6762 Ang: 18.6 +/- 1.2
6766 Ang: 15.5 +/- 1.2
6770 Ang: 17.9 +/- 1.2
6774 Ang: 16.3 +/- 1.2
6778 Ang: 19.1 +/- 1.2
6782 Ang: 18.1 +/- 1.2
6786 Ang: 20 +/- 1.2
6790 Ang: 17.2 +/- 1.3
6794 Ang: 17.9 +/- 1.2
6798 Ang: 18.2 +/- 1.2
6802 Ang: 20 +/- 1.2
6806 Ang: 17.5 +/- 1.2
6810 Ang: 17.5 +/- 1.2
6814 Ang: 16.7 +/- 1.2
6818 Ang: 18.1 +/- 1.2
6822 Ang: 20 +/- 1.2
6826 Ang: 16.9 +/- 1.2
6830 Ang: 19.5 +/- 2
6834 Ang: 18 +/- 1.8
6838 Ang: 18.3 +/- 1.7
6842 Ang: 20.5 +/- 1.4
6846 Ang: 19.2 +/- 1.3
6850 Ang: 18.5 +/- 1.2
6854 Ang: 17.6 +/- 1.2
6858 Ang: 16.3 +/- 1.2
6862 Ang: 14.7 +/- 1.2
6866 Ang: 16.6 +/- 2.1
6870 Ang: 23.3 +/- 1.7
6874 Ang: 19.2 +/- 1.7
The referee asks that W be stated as 17.6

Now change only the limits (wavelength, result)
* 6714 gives 17.1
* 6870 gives 23.3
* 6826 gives 16.9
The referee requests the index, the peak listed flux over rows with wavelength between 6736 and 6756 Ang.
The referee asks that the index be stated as 17.1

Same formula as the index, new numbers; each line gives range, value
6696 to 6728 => 18.5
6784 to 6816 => 20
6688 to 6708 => 17.2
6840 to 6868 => 20.5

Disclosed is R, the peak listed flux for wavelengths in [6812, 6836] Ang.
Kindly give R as 20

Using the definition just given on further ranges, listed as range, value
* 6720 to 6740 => 17.7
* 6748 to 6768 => 18.6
